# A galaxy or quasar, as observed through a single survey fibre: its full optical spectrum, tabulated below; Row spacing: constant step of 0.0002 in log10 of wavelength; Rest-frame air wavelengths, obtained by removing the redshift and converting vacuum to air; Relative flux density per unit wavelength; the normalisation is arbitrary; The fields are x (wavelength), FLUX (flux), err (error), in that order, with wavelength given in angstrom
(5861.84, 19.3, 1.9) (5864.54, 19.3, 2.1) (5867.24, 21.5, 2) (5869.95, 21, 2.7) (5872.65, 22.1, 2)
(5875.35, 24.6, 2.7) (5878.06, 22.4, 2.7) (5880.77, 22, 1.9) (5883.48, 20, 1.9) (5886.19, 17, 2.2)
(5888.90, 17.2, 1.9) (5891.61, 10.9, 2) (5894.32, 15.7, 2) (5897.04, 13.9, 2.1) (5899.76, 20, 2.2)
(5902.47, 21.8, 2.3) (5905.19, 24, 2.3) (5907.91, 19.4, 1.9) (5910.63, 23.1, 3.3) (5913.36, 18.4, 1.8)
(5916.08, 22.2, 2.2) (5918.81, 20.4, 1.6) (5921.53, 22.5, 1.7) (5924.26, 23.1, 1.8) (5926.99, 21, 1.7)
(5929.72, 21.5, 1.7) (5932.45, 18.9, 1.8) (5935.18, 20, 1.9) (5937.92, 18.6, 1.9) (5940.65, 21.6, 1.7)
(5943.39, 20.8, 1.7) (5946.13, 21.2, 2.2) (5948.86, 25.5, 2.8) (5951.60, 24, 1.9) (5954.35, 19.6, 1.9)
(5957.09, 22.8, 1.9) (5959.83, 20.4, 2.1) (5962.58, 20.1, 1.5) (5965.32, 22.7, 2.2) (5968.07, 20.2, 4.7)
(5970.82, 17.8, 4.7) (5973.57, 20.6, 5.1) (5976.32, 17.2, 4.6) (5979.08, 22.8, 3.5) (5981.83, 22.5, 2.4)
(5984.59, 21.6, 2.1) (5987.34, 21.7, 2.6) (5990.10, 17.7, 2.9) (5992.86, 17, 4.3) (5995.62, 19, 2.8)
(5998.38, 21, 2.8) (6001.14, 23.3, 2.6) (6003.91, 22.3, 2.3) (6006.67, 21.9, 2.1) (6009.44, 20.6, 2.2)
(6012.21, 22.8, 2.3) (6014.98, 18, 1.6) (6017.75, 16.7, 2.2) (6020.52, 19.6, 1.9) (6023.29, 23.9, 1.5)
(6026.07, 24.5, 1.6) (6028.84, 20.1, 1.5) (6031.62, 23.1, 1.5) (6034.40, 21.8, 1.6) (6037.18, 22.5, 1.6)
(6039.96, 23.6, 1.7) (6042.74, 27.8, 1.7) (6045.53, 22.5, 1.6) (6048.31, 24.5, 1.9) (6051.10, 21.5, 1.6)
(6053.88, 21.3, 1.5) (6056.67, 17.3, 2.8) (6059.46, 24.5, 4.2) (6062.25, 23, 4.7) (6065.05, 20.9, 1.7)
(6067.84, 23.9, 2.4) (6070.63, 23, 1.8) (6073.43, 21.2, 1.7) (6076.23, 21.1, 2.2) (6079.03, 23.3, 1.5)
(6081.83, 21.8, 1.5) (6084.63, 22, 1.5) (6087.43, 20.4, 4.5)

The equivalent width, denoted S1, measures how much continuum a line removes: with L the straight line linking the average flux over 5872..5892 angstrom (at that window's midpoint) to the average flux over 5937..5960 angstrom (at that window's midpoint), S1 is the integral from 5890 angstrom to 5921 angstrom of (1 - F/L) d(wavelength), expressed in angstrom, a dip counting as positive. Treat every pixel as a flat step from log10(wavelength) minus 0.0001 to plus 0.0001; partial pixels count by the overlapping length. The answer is 2.1 angstrom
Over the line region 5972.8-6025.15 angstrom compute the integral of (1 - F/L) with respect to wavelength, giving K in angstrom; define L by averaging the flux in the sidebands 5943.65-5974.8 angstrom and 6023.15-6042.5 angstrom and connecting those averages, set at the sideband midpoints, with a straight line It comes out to 3.9 angstrom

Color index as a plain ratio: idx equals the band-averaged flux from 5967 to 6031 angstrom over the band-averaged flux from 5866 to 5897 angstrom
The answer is 1.07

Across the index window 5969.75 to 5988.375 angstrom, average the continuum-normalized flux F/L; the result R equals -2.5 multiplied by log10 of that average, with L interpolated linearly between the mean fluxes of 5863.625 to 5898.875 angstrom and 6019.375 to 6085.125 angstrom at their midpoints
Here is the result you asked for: 0.02 mag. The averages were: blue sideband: 19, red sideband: 22.5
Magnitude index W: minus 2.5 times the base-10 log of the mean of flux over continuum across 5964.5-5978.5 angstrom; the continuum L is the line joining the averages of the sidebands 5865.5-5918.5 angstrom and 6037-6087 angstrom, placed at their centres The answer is 0.07 mag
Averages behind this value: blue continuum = 19.9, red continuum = 22.5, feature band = 19.7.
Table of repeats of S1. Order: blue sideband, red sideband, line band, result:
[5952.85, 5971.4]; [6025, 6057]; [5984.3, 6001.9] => 1.2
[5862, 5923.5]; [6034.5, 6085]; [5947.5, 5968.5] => -1.0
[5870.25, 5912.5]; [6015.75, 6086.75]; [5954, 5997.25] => 1.5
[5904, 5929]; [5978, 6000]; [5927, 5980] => 0.3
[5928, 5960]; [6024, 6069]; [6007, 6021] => 1.6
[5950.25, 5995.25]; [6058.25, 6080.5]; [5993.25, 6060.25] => -0.2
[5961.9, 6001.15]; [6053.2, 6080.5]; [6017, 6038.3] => -0.5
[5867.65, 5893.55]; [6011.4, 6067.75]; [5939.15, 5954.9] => -1.2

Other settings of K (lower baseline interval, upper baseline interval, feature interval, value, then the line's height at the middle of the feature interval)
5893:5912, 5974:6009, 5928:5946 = -0.22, 20.1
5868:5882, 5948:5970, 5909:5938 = 1.36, 22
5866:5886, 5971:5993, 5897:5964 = -0.79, 20.9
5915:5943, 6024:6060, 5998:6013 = 0.07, 22.1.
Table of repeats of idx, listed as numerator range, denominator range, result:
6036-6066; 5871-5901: 1.21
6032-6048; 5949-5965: 1.09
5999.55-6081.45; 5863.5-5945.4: 1.09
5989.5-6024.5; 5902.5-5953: 0.95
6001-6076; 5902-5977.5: 1.05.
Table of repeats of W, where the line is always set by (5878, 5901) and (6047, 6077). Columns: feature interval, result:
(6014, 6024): 0.08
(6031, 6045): -0.11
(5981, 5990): -0.07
